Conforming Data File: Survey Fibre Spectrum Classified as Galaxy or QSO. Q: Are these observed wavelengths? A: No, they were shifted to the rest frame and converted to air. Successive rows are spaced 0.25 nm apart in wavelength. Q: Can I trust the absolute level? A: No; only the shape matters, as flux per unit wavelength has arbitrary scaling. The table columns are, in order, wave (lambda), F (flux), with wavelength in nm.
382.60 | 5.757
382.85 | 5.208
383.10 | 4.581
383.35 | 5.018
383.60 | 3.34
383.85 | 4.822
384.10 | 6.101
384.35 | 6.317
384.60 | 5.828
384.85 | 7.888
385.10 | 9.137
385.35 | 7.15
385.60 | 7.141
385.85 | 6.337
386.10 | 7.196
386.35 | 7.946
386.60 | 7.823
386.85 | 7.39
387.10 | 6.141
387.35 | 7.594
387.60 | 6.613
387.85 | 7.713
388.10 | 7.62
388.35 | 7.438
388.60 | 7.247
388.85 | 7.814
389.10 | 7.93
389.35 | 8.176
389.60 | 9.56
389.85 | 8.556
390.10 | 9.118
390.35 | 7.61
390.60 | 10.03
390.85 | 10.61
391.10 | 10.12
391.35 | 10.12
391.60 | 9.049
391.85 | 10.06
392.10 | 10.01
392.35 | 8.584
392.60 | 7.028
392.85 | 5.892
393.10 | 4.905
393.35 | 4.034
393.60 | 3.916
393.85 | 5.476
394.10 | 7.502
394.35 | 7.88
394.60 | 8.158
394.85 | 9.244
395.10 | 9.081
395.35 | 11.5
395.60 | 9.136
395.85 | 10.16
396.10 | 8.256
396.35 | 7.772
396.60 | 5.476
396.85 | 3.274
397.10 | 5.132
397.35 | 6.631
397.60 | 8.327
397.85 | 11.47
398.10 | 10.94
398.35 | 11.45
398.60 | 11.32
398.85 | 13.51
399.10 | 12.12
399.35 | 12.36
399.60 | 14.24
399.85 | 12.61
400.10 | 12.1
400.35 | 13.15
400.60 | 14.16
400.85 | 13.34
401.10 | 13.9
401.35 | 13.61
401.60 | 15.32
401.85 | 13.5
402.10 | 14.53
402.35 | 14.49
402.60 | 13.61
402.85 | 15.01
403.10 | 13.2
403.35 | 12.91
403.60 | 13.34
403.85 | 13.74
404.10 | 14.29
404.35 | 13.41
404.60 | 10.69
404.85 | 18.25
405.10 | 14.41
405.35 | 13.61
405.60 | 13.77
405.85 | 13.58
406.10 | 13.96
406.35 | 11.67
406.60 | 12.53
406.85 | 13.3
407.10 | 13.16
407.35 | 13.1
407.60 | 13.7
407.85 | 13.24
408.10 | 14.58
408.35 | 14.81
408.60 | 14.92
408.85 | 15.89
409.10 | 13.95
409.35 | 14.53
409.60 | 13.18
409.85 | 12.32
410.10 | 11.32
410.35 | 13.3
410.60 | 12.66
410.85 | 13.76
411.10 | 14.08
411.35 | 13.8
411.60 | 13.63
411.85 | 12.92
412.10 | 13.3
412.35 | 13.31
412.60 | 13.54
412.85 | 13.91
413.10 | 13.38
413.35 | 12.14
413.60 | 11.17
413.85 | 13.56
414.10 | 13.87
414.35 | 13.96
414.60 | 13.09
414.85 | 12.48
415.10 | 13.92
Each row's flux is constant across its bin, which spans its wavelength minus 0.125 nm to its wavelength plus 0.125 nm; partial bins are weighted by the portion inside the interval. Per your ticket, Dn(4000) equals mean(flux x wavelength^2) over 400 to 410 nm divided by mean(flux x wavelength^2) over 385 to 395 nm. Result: 1.90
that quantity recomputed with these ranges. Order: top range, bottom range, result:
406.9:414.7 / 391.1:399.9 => 1.66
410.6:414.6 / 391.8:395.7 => 1.93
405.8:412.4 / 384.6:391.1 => 1.90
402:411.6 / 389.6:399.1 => 1.72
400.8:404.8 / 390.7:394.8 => 1.87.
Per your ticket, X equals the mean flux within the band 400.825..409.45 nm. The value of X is 13.9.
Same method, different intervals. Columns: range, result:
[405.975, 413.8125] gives 13.4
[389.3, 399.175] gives 8.51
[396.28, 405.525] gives 12.2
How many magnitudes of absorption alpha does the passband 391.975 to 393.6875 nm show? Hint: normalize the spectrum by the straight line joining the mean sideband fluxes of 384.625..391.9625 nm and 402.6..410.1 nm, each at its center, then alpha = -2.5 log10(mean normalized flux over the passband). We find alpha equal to 0.43 mag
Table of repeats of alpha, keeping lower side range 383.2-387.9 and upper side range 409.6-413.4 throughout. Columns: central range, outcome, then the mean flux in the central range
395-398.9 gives 0.08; 8.88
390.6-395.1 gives 0.07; 7.9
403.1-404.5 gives -0.19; 13.5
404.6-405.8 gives -0.24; 14.5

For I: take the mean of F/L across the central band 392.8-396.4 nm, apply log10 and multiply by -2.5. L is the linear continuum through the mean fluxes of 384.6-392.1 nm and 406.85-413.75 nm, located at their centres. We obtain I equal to 0.27 mag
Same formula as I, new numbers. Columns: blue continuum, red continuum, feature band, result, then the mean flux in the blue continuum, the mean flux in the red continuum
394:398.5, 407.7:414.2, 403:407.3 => -0.18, 8.43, 13.5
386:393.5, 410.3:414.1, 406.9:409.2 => -0.15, 7.99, 13.3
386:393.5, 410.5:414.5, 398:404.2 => -0.24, 7.99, 13.3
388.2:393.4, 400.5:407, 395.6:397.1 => 0.45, 8.34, 13.8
